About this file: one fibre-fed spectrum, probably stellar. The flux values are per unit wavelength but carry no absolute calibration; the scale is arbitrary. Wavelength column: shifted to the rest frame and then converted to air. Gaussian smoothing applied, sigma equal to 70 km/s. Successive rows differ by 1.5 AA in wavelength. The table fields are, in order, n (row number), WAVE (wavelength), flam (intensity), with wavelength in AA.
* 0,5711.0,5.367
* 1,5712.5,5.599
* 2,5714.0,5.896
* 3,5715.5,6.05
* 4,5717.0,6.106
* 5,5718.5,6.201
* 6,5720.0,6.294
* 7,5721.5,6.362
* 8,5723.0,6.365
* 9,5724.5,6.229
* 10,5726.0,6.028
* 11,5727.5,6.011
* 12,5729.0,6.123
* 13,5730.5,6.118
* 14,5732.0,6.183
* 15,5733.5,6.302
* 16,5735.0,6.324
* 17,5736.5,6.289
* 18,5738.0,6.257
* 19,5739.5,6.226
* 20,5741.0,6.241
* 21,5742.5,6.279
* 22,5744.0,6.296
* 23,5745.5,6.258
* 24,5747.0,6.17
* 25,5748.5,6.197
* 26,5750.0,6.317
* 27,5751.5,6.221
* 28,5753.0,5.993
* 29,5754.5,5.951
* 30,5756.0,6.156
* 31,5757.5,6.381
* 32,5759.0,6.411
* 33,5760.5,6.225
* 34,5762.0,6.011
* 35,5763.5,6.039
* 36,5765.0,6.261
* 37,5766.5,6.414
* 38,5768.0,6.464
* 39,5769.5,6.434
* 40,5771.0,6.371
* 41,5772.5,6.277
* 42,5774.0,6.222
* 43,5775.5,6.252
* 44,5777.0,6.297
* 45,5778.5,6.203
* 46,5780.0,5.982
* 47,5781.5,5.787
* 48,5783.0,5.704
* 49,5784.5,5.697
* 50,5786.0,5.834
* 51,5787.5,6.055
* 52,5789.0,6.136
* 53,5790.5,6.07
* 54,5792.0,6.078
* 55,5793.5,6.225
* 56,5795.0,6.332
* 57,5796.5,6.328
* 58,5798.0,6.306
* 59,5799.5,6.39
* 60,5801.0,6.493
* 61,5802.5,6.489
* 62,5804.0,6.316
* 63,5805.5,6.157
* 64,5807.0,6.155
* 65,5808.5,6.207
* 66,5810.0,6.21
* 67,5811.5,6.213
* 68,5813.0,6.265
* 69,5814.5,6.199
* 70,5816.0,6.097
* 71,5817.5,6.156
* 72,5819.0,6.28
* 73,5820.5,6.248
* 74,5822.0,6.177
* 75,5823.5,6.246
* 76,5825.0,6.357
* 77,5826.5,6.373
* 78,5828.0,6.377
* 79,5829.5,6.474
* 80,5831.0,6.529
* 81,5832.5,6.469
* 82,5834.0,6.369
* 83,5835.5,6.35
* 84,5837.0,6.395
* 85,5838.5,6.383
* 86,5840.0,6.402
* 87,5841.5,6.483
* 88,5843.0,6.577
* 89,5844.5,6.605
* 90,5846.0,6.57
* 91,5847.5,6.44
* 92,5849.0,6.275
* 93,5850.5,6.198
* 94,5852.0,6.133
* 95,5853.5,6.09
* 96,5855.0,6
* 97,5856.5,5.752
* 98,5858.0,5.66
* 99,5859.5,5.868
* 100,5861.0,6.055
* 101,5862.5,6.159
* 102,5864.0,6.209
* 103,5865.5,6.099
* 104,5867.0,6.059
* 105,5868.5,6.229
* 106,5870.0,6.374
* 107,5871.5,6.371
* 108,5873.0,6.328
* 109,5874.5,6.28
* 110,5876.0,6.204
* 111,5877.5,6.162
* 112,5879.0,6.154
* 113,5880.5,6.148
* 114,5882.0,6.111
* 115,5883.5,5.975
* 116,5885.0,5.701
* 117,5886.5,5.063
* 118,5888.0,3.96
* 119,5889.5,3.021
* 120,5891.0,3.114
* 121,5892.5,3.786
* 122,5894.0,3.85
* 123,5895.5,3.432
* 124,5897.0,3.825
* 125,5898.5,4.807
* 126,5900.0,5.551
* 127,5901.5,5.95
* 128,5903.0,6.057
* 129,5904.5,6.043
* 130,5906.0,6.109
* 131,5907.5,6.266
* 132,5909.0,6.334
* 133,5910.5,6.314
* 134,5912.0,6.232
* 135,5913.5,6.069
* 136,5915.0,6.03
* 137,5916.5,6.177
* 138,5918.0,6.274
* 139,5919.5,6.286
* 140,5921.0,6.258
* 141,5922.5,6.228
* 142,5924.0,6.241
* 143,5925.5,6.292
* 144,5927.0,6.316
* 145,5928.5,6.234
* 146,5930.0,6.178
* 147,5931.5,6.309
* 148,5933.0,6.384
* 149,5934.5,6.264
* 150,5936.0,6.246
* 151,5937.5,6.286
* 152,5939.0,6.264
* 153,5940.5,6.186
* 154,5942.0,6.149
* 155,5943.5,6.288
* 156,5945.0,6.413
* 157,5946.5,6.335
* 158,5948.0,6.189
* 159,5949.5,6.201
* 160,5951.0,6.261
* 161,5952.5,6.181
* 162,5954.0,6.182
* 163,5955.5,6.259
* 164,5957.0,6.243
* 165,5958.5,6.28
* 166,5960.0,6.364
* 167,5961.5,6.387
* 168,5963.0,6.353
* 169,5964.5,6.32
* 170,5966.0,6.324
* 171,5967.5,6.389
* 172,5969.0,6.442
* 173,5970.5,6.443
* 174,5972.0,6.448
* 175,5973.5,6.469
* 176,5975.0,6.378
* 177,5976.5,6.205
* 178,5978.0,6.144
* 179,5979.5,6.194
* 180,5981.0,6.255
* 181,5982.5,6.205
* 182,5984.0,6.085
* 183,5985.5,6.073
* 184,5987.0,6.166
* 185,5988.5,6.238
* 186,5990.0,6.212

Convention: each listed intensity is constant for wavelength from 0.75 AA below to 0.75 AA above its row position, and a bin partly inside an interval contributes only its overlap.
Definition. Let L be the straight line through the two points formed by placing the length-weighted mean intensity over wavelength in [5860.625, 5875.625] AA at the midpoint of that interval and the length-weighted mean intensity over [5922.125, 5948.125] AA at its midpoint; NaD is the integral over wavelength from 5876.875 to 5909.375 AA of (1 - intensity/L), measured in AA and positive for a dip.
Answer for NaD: 5.7 AA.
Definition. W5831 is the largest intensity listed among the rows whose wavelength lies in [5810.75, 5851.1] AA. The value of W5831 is 6.605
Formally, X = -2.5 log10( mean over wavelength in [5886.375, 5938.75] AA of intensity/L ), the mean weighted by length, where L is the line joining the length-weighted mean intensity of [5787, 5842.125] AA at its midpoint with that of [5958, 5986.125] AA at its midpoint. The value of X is 0.13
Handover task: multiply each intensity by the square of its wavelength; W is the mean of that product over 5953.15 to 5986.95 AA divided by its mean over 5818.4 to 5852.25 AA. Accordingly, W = 1.03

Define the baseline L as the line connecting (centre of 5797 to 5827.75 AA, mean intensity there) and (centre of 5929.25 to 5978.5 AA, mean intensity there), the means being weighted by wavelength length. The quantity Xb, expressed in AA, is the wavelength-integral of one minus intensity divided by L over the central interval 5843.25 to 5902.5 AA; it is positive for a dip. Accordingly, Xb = 6.28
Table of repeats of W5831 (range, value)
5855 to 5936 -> 6.384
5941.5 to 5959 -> 6.413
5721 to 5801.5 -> 6.493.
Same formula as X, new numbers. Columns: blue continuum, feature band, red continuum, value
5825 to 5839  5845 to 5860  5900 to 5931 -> 0.04 mag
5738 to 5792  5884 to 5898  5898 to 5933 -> 0.46 mag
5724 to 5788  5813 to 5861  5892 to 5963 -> -0.03 mag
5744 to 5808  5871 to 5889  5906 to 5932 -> 0.07 mag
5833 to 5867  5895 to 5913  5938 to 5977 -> 0.12 mag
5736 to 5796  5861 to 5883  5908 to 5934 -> 0.00 mag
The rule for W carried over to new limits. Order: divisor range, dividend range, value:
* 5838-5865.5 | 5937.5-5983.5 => 1.05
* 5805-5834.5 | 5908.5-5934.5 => 1.03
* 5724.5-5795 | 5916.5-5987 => 1.09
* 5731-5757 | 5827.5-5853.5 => 1.07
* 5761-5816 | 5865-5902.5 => 0.88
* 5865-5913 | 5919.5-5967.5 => 1.16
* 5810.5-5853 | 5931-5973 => 1.03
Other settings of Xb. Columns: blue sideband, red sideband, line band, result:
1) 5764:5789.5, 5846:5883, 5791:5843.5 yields -1.47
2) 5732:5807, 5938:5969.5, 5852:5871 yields 0.58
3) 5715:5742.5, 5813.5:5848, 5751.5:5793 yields 0.92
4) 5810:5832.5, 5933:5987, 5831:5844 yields -0.31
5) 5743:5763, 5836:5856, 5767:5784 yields 0.15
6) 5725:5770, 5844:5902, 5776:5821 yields -1.50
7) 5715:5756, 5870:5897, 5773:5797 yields -0.92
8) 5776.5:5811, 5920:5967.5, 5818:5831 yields -0.32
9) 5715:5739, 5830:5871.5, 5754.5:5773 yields -0.16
